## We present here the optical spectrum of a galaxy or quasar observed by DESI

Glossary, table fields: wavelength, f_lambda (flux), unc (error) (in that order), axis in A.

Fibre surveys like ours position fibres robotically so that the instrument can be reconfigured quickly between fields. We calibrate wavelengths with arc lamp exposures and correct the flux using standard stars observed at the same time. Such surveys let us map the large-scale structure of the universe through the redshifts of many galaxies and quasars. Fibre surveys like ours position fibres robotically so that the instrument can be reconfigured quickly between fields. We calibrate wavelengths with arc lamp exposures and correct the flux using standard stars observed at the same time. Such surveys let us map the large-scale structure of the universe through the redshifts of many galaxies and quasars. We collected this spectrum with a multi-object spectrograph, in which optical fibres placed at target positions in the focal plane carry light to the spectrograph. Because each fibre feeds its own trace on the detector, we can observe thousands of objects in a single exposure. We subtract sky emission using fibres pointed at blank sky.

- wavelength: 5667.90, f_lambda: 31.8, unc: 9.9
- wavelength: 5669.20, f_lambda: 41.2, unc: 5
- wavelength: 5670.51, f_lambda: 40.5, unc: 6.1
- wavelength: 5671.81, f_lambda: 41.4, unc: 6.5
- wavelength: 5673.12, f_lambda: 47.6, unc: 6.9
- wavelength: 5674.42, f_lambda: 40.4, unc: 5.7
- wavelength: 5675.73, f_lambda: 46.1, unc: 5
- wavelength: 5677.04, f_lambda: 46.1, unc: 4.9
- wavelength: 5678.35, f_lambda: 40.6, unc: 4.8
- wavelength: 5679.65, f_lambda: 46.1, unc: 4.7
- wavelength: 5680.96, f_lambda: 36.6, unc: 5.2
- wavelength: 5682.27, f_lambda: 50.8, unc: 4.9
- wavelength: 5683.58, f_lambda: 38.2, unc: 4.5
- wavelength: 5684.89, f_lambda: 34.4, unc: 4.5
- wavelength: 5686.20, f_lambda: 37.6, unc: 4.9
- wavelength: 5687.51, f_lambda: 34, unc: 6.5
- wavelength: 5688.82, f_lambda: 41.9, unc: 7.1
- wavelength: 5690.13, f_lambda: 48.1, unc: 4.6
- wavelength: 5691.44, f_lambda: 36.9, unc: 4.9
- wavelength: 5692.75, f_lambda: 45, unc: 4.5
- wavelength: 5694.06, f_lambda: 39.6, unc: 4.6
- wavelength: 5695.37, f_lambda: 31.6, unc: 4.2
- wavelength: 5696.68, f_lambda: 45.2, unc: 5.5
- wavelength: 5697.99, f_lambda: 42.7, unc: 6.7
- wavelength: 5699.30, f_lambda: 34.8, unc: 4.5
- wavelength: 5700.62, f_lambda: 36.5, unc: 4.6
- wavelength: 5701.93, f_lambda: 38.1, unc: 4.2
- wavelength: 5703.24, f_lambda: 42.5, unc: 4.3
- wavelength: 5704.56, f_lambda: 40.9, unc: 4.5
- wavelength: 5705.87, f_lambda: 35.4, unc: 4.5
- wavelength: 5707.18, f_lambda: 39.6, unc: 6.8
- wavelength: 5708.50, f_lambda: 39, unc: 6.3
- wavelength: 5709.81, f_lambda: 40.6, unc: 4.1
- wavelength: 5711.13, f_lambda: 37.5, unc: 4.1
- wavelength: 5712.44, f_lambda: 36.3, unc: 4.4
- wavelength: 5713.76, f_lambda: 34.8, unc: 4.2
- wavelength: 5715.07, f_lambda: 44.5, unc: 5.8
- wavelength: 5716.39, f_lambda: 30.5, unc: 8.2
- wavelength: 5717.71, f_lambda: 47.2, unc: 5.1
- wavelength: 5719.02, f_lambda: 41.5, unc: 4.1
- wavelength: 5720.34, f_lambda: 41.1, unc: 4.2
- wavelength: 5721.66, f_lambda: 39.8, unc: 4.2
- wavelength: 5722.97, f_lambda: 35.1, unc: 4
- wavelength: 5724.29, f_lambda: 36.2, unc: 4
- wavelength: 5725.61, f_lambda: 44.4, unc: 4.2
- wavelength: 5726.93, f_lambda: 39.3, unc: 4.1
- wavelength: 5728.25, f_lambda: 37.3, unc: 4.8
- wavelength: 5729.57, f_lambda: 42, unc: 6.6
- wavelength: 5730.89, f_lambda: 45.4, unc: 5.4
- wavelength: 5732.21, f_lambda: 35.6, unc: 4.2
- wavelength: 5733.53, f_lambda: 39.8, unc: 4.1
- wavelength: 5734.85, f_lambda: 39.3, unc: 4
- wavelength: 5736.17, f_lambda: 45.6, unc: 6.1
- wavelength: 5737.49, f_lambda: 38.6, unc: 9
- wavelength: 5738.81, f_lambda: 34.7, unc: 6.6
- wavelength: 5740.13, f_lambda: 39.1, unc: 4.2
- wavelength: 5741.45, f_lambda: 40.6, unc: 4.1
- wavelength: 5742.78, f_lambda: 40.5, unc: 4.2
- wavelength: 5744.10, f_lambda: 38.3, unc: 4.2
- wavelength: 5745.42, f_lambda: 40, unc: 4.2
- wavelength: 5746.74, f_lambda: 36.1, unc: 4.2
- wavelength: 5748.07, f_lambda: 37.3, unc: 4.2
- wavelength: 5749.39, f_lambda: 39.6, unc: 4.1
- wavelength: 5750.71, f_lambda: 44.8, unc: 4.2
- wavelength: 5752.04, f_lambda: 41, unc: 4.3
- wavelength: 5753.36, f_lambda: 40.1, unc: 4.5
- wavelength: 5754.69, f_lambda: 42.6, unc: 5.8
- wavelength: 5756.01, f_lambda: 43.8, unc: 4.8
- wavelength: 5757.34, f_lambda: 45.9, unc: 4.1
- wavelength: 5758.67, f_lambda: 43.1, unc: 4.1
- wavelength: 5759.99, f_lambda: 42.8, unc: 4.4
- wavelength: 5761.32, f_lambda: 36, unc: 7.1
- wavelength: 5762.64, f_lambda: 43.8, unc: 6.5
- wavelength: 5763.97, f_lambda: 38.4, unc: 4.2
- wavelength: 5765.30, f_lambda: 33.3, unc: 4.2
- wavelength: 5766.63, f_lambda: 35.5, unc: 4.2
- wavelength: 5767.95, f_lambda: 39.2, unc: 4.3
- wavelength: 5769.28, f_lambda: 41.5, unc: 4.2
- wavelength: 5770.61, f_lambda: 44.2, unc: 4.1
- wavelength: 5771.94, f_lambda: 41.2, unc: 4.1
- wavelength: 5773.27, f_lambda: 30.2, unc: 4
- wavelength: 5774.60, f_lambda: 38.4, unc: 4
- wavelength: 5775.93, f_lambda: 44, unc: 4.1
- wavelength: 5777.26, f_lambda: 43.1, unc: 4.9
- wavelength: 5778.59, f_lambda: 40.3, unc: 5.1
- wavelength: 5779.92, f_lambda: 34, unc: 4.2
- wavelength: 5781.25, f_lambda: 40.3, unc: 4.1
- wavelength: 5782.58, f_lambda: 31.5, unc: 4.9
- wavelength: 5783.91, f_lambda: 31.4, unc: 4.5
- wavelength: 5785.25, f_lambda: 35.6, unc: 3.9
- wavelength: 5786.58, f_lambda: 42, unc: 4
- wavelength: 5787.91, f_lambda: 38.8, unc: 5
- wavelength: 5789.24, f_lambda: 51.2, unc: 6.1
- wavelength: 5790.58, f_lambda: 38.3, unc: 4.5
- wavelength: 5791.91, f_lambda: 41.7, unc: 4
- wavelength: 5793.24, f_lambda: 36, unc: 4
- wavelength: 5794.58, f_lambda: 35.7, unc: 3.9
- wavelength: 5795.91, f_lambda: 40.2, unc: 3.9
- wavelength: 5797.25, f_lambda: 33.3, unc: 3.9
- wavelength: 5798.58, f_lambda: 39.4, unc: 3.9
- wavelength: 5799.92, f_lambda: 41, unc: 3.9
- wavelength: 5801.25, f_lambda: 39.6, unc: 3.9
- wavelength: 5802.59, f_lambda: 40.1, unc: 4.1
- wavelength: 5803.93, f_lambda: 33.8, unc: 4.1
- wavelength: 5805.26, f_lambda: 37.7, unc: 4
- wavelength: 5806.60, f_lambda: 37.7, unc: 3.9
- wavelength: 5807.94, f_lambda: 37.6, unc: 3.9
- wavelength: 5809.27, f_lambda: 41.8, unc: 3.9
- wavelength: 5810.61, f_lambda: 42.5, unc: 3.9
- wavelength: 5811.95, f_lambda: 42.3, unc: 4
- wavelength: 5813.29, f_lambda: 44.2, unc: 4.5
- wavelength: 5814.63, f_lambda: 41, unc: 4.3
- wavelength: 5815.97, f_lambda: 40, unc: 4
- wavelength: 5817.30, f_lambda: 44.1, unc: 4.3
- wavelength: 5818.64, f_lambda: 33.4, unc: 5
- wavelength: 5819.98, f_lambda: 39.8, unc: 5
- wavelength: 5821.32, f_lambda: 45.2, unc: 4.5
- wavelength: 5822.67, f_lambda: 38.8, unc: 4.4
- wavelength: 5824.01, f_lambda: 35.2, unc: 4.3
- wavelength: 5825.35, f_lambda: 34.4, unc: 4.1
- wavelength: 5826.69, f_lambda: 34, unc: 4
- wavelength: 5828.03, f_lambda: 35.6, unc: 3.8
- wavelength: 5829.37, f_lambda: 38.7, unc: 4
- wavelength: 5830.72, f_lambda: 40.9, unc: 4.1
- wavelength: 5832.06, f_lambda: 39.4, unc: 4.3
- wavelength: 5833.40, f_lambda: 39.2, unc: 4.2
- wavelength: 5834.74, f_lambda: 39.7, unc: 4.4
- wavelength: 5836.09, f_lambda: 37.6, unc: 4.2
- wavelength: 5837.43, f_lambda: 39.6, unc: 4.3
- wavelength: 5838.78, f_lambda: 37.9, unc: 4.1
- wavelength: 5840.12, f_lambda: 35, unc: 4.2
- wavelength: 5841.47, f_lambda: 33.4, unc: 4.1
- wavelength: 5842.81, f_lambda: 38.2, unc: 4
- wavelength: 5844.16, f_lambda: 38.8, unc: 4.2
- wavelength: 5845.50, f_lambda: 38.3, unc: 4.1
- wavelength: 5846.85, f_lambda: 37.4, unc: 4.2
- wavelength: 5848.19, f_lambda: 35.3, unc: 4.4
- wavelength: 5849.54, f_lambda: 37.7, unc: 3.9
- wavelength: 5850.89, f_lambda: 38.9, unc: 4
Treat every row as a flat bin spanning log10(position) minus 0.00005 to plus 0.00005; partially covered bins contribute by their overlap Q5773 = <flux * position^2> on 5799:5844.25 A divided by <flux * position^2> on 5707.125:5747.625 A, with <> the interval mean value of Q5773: 1.0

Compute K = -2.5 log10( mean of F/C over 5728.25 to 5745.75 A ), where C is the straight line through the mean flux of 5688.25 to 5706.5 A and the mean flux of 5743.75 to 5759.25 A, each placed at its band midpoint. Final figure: 0.025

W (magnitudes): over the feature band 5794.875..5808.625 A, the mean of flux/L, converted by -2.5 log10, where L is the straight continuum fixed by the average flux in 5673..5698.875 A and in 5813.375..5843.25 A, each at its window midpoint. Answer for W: 0.03 mag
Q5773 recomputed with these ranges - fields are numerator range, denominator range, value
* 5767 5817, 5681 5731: 1.02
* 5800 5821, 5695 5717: 1.08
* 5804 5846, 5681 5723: 1.02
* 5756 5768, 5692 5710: 1.04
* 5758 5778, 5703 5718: 1.04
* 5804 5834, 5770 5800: 1.02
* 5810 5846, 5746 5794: 1.00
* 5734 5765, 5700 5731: 1.04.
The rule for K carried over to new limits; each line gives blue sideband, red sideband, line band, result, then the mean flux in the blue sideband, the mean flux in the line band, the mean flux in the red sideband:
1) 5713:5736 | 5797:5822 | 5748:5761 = -0.063 mag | 39.7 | 42.2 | 39.8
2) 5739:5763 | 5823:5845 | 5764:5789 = 0.040 mag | 40.7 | 38.3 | 37.4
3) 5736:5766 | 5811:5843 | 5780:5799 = 0.037 mag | 40.2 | 38.1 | 38.7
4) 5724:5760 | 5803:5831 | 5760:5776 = 0.033 mag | 40.5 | 38.8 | 39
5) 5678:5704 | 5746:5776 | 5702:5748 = 0.019 mag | 40.1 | 39.3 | 40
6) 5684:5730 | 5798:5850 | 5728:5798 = -0.016 mag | 39.2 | 39.5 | 38.6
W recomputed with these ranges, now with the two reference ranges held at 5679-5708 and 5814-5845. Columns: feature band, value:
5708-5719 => 0.02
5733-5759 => -0.04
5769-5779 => -0.04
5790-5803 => 0.00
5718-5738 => -0.02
